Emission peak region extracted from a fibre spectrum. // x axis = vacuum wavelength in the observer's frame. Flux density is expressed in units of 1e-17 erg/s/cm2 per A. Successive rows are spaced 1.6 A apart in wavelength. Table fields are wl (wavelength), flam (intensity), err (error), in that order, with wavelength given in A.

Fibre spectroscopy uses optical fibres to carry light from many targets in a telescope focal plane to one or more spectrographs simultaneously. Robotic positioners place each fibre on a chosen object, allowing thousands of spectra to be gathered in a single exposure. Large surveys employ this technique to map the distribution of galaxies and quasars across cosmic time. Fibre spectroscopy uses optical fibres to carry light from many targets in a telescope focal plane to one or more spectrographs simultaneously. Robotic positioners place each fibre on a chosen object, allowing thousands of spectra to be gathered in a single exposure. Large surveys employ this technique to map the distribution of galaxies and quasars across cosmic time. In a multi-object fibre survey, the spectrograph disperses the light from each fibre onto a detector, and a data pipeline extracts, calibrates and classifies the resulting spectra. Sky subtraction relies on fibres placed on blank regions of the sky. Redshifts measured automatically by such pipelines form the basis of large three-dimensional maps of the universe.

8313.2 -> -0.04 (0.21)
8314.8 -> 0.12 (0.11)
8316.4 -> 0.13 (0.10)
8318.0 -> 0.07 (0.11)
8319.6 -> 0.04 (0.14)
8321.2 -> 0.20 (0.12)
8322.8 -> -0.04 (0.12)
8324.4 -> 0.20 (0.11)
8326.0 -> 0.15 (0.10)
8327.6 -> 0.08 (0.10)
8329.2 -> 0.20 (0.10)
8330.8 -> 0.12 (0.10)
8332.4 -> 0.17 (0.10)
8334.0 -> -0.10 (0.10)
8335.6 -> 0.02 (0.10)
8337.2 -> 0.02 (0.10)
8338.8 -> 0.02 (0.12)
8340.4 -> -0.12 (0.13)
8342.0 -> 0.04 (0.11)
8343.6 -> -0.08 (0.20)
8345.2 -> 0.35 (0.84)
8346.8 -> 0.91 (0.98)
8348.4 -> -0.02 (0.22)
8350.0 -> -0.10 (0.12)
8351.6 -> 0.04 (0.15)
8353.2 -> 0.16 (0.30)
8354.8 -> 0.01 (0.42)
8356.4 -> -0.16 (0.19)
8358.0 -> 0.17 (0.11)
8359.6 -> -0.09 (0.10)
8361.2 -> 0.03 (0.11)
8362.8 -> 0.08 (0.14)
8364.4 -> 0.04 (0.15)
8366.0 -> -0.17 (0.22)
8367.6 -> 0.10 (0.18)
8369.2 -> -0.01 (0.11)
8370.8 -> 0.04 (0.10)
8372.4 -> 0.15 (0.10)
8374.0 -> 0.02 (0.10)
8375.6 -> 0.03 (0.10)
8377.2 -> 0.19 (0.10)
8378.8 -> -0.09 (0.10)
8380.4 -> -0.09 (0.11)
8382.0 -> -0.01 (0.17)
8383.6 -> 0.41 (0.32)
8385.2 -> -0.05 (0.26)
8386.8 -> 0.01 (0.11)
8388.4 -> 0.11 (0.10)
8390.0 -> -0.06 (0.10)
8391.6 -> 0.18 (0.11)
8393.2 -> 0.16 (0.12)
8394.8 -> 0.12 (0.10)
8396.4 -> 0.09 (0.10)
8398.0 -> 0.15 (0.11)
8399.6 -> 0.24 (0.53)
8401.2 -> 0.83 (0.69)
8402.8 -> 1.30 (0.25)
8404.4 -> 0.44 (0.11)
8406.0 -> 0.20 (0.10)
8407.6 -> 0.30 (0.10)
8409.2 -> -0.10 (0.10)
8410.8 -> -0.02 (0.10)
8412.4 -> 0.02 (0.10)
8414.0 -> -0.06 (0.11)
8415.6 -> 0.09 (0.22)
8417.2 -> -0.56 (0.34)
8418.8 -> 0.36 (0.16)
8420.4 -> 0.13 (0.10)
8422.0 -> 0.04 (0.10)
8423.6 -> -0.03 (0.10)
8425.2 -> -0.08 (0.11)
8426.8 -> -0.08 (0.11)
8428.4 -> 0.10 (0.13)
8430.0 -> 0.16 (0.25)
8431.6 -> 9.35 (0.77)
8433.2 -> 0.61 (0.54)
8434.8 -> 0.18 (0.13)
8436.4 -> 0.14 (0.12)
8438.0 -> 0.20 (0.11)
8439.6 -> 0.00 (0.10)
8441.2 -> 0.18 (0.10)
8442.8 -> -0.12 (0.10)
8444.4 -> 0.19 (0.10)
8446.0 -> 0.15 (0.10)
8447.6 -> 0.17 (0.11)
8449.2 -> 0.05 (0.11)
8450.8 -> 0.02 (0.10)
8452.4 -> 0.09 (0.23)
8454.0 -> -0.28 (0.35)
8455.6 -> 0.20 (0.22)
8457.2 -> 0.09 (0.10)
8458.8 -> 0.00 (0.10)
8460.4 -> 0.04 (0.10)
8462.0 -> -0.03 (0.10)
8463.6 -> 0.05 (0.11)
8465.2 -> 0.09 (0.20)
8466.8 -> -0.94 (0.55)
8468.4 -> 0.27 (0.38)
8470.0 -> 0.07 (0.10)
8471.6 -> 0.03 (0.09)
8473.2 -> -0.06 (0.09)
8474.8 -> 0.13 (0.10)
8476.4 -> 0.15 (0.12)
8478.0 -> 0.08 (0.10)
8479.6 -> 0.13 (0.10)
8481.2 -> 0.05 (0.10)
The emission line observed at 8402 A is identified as Hgamma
